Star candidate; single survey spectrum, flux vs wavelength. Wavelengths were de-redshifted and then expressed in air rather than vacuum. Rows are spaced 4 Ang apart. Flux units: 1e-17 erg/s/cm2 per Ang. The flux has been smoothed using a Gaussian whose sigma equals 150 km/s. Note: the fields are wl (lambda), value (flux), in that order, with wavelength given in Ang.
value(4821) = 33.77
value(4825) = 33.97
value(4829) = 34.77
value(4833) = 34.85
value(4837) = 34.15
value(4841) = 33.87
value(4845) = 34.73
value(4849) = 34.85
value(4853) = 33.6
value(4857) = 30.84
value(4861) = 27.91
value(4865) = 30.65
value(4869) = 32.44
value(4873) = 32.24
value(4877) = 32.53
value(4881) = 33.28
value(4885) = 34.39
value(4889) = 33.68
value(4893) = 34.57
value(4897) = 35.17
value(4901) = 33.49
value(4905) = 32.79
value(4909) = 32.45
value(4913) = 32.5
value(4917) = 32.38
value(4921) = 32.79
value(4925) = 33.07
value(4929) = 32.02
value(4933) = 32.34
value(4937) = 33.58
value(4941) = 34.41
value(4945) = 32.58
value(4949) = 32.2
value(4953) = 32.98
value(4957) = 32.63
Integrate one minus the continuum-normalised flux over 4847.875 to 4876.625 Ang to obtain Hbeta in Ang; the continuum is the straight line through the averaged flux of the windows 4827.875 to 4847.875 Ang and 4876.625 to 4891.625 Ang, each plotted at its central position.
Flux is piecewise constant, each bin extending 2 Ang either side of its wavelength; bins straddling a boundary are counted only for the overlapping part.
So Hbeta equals 1.9 Ang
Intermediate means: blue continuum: 34.5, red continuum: 33.6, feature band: 31.7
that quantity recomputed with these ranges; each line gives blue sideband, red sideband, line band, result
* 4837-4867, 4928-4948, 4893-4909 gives -0.47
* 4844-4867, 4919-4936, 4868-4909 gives -1.47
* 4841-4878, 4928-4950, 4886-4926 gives -0.82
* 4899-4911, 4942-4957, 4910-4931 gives 0.19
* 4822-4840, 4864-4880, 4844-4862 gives 0.37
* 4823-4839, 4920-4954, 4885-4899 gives -0.38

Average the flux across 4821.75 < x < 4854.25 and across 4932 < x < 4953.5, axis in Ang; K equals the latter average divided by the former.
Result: 0.96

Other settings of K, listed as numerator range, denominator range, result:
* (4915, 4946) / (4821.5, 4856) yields 0.96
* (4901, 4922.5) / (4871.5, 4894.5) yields 0.98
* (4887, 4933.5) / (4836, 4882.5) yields 1.02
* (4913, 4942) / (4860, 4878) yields 1.05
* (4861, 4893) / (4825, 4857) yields 0.95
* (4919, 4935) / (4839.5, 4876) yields 1.01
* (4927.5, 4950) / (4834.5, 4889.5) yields 1.00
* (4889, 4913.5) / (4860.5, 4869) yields 1.11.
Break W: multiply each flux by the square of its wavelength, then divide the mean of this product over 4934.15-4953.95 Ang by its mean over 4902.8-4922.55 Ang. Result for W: 1.0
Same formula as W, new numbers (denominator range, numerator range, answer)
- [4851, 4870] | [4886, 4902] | 1.12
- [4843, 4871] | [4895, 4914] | 1.06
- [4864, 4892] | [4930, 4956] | 1.03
